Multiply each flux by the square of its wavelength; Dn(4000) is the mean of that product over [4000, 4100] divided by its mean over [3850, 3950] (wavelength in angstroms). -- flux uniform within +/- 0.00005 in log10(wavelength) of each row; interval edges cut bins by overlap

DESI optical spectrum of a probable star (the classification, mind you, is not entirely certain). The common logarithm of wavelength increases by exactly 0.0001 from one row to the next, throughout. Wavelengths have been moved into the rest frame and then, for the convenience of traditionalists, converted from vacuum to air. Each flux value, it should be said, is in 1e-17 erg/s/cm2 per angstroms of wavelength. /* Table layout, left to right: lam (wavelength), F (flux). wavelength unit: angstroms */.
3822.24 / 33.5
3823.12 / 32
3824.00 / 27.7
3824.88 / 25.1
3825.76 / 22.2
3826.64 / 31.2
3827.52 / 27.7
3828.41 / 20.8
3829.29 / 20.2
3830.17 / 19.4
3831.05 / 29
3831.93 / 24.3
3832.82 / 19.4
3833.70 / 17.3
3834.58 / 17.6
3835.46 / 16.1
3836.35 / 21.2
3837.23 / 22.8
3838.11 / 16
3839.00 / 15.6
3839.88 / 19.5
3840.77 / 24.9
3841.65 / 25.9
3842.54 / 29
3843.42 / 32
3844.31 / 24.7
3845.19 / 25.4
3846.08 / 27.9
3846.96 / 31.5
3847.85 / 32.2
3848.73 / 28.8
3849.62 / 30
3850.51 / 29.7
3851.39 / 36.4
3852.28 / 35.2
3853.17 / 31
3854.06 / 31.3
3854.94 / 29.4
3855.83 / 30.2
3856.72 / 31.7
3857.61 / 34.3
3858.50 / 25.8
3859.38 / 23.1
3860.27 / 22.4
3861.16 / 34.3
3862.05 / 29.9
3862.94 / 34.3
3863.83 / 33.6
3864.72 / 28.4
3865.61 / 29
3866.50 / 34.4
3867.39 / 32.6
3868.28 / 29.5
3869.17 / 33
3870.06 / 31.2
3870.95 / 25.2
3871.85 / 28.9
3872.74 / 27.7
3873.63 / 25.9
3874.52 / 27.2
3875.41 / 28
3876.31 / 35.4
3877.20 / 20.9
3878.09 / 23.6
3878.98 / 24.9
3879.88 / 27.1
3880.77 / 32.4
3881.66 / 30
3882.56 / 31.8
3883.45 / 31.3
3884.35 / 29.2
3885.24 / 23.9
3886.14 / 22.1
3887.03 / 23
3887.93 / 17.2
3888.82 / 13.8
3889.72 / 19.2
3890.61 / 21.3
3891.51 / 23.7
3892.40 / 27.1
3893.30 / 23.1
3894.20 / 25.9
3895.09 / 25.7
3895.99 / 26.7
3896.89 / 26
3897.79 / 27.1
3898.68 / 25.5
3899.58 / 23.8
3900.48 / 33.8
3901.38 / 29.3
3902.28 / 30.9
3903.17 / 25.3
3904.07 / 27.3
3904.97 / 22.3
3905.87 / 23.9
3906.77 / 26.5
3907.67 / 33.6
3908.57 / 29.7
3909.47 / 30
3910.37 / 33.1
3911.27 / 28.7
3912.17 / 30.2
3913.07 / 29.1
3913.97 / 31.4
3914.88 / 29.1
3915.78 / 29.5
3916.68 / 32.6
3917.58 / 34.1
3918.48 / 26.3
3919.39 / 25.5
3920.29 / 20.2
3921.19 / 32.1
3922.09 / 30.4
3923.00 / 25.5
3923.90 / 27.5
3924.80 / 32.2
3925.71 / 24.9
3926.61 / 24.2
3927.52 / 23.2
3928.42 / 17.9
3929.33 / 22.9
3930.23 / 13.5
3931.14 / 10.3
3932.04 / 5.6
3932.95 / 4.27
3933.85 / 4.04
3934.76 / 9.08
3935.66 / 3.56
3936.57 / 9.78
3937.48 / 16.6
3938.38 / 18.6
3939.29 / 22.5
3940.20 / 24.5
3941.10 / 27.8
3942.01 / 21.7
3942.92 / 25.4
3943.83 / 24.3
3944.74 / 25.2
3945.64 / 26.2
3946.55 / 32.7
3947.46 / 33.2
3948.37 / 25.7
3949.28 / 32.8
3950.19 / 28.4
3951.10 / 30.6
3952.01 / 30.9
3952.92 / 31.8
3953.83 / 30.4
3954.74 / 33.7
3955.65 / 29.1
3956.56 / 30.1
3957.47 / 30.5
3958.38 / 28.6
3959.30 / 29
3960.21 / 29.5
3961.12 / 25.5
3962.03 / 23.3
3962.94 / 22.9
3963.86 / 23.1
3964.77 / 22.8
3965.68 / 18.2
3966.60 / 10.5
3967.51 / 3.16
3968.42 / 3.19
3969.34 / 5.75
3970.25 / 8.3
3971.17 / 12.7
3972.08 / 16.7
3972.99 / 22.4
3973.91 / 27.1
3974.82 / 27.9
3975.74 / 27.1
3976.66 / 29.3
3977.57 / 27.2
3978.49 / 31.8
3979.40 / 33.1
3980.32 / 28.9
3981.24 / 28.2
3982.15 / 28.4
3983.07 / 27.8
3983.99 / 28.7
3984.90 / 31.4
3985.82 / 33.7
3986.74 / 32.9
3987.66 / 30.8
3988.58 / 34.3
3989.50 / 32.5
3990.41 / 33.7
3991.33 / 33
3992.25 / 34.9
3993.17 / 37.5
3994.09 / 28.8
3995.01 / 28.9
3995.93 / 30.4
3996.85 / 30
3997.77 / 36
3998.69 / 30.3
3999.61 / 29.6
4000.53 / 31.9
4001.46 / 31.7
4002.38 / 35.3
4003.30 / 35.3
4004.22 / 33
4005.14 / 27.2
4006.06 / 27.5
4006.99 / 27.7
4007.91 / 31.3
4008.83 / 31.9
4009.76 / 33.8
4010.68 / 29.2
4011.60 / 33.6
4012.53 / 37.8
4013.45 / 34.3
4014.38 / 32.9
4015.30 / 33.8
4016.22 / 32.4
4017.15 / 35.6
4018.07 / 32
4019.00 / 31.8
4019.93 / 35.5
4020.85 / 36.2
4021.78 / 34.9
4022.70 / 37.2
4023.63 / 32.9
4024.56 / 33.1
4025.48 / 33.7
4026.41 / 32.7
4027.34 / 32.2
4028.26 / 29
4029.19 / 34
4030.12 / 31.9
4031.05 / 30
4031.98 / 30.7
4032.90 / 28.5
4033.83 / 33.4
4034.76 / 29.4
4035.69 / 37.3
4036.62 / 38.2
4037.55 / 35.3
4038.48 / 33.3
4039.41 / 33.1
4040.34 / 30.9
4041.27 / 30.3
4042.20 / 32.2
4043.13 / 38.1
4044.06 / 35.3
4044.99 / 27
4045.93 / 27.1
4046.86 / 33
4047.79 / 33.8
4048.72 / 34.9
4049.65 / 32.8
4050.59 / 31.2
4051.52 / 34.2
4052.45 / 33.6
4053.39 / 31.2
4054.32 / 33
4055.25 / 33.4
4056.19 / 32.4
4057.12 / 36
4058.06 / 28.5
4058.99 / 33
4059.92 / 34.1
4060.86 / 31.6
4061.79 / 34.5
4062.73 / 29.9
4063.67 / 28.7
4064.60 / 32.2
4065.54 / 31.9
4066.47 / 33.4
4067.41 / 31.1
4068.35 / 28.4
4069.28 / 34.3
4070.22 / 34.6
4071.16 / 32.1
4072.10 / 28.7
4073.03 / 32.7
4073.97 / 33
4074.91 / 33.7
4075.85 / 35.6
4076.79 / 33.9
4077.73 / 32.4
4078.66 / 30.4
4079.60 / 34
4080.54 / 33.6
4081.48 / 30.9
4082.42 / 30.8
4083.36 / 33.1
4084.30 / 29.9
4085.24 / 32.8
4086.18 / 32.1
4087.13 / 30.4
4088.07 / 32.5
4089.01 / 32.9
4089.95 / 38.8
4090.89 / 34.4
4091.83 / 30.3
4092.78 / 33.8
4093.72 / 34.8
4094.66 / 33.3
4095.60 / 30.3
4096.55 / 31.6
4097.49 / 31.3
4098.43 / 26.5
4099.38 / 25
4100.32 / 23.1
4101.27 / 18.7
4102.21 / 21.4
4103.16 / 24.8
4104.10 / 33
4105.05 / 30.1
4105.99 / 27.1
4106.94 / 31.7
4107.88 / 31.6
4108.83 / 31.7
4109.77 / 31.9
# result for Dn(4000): 1.34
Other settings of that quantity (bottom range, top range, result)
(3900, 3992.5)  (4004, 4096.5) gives 1.37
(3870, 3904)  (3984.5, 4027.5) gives 1.33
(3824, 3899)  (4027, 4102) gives 1.33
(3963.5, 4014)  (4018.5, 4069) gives 1.21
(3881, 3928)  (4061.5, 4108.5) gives 1.26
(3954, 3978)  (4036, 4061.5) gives 1.57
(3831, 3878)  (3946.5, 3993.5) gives 1.02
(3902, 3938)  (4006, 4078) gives 1.49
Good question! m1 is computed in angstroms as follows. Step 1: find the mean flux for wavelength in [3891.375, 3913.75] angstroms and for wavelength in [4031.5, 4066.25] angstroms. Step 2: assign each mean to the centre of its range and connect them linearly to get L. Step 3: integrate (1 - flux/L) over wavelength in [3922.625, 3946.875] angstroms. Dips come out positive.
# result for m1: 7.9 angstroms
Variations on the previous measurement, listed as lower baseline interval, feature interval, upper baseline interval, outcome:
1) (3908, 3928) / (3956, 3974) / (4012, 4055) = 6.4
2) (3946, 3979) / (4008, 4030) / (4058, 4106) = -4.7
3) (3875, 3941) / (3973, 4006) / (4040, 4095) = -2.8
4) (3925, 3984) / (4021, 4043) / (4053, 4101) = -3.5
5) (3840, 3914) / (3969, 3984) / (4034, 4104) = 2.9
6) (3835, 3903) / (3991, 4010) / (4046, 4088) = -0.6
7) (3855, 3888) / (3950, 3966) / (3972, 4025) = 1.5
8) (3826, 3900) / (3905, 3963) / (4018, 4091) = 7.5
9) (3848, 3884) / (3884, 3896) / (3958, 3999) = 2.5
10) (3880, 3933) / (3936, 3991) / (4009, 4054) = 7.0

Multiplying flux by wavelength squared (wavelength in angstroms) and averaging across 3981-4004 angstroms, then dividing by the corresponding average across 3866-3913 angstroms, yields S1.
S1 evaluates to 1.24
